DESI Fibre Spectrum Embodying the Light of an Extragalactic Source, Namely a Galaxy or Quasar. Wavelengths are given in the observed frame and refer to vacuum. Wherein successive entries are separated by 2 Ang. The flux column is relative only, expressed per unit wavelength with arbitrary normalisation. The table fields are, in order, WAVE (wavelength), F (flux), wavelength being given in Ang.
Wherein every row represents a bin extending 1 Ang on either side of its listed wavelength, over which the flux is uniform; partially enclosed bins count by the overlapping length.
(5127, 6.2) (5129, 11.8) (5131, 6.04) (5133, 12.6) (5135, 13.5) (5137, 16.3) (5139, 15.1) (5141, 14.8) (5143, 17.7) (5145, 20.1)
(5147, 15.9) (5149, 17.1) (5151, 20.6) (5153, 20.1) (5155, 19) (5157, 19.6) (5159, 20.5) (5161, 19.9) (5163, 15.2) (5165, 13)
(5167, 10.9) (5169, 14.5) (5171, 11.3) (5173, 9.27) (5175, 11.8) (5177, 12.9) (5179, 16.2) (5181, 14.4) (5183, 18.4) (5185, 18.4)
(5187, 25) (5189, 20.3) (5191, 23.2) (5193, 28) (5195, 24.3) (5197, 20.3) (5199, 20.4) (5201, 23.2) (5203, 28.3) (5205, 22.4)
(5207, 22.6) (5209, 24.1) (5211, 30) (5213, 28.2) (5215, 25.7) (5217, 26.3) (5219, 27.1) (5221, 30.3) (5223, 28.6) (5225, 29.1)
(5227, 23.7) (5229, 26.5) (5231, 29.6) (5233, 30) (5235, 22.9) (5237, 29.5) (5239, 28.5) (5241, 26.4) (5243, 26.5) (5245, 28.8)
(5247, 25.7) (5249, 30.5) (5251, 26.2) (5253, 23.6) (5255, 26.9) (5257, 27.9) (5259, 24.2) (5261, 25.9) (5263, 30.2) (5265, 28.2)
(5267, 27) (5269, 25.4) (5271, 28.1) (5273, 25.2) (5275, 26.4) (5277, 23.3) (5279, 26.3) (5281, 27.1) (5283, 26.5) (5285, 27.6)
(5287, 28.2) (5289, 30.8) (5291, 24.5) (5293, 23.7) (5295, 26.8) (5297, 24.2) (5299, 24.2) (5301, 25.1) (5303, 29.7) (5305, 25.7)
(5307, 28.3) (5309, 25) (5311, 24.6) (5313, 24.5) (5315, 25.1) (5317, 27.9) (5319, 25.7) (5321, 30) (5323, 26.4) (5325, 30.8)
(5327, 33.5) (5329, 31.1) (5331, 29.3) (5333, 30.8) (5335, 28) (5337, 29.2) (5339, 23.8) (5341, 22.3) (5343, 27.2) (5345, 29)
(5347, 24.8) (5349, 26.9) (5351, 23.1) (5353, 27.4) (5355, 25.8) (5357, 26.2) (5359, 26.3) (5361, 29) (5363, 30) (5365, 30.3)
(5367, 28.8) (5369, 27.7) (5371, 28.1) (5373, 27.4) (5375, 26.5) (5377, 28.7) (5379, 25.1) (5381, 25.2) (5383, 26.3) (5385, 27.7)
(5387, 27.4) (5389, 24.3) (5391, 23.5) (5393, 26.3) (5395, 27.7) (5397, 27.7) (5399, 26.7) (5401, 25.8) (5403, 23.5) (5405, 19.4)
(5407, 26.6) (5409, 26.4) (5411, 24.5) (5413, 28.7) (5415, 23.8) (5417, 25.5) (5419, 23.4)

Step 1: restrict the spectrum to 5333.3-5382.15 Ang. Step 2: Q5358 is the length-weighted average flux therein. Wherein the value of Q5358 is 27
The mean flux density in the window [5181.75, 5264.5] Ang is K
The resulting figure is 25.8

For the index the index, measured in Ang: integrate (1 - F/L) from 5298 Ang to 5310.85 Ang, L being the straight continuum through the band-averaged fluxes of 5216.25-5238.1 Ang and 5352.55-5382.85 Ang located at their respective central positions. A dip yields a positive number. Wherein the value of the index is 0.61 Ang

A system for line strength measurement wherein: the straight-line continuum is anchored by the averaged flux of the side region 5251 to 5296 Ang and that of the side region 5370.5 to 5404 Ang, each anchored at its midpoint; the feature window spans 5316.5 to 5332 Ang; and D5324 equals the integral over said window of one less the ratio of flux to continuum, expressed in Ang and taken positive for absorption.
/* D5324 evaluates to -1.7 Ang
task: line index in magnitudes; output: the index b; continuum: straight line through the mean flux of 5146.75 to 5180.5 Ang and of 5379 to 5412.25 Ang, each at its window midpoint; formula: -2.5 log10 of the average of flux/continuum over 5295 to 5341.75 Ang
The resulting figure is -0.216 mag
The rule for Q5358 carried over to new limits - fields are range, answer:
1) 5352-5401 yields 27.1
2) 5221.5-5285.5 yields 27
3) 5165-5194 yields 16.6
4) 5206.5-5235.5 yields 27.1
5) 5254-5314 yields 26.4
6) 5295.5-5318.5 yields 25.9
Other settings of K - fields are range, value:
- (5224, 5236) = 27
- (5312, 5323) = 26.6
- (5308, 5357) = 27.2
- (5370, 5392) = 26.4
